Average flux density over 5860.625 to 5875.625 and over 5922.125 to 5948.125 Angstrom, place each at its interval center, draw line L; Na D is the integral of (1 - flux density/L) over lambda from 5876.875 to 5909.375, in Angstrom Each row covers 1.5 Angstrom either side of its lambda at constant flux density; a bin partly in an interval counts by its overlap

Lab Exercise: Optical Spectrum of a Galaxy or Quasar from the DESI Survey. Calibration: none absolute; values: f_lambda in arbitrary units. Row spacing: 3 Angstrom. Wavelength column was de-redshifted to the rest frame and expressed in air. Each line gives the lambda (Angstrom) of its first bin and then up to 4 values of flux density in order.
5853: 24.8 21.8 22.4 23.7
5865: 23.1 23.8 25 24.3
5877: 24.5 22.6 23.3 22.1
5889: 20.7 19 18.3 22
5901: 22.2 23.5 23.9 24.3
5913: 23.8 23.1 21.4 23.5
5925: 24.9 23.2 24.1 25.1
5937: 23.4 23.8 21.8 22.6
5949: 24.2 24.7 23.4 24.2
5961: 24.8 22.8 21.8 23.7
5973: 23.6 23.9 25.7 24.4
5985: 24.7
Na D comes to 2.6 Angstrom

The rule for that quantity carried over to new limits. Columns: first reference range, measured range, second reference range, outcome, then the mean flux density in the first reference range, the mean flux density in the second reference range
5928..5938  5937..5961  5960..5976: 0.15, 24.1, 23.3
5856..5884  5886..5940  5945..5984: 2.16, 23.5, 23.9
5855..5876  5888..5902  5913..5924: 1.70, 23.5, 22.9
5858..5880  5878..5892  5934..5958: 1.07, 23.8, 23.6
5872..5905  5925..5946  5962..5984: -0.54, 22.1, 23.7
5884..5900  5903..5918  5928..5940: -1.07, 20.6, 24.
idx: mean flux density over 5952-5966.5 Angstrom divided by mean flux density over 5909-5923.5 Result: 1.02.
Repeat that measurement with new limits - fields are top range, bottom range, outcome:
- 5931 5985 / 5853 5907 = 1.05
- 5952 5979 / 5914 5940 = 1.00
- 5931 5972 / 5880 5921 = 1.06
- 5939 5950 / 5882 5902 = 1.10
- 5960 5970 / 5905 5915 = 0.97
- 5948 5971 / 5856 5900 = 1.05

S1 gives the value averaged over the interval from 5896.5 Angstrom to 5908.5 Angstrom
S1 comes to 22.9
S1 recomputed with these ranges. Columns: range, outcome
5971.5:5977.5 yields 23.8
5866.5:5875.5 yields 24.4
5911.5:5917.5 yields 23.5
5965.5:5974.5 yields 23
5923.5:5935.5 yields 24.3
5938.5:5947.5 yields 22.7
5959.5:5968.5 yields 23.1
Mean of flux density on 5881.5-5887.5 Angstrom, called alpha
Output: 22.7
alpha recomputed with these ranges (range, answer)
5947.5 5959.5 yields 24.1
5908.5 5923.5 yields 23.2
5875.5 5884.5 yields 23.5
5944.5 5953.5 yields 23.8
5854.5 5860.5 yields 22.1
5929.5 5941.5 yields 24.1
